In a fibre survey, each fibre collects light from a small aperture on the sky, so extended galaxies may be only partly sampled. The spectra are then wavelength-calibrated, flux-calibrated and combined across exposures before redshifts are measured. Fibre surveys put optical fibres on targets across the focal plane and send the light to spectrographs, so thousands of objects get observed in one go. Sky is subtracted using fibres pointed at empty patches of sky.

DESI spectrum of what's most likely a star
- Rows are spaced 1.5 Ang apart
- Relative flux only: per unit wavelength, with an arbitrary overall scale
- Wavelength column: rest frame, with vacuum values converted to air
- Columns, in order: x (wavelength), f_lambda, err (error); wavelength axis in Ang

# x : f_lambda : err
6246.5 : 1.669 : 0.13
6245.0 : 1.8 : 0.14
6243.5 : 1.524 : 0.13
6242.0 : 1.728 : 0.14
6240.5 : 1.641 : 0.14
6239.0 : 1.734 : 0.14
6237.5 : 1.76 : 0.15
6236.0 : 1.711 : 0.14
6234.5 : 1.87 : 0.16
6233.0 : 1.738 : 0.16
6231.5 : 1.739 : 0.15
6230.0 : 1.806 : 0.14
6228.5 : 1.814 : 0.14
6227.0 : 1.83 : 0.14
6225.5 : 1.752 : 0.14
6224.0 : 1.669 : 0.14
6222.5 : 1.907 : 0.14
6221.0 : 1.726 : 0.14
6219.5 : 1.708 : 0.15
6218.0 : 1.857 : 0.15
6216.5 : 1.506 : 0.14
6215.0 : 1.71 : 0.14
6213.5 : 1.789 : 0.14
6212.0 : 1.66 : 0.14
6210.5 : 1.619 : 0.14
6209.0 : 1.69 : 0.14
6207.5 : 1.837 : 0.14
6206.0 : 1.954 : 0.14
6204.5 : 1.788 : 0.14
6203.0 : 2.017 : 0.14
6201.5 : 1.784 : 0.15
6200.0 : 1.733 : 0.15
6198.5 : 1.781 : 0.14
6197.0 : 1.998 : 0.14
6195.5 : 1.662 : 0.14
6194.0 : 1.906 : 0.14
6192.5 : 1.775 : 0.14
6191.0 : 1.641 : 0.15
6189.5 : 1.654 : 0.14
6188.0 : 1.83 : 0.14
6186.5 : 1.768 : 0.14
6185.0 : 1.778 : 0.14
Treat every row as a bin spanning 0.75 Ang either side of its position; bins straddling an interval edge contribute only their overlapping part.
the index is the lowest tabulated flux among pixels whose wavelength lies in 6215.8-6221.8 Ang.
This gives 1.506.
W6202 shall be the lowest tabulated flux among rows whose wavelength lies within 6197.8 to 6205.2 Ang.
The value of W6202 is 1.733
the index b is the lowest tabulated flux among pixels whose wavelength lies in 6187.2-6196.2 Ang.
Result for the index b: 1.641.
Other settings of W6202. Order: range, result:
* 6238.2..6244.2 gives 1.524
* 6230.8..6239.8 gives 1.711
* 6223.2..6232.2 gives 1.669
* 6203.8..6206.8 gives 1.788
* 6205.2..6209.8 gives 1.69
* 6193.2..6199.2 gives 1.662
